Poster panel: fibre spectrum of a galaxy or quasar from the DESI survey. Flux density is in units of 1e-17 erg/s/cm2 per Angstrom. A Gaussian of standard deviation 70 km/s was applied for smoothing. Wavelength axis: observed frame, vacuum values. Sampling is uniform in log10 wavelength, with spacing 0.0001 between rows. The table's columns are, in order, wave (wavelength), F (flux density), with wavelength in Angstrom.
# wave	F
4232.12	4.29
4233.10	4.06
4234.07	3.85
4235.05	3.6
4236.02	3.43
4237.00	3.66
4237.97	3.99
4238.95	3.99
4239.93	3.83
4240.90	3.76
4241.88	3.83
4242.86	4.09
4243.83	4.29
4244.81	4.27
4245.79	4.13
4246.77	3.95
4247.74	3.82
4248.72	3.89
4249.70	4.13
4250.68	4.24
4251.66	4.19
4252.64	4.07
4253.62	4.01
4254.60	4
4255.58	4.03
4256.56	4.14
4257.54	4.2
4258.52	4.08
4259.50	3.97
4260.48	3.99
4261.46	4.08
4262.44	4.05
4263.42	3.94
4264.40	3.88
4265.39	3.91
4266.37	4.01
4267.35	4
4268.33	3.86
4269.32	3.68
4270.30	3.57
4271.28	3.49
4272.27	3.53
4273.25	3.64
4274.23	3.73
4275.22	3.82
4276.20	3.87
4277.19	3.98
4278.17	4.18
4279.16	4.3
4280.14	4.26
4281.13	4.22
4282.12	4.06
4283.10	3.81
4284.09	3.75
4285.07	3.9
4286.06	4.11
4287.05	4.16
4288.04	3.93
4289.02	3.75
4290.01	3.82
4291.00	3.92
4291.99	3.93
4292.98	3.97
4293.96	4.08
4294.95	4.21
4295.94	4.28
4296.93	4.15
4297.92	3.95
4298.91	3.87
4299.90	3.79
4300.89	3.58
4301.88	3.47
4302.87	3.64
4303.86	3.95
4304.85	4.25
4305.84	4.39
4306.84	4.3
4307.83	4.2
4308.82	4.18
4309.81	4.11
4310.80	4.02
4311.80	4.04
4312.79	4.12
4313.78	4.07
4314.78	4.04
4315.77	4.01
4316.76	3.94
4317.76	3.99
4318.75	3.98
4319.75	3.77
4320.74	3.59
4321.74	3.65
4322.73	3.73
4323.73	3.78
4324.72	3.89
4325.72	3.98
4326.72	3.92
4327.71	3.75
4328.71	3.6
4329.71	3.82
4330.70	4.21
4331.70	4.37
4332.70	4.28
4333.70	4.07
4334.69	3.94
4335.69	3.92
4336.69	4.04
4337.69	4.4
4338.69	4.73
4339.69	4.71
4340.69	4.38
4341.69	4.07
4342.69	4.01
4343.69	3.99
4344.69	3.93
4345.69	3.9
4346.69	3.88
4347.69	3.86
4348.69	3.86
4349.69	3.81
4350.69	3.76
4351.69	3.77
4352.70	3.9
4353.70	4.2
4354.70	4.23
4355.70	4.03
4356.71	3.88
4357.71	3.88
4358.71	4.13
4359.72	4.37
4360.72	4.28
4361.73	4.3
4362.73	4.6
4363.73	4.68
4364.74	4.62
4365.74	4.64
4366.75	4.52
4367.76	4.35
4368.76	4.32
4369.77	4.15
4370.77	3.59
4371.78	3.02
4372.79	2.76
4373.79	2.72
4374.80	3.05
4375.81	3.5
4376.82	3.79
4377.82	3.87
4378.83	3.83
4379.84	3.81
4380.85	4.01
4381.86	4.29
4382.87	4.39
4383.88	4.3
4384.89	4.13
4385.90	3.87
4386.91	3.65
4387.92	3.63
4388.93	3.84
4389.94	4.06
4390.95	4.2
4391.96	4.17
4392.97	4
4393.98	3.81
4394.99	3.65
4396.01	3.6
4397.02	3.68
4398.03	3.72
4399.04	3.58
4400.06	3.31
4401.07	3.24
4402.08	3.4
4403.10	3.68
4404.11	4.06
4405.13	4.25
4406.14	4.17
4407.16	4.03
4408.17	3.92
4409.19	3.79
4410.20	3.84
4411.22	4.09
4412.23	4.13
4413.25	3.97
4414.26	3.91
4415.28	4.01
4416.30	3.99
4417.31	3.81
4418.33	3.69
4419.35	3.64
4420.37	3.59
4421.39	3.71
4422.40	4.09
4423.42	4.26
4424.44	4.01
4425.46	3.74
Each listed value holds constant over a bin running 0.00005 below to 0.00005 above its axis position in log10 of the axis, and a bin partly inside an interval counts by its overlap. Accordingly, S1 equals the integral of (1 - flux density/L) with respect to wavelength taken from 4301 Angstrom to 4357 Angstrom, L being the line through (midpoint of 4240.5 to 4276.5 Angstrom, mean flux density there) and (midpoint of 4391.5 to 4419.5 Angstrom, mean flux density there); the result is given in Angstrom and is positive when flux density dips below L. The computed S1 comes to -1.6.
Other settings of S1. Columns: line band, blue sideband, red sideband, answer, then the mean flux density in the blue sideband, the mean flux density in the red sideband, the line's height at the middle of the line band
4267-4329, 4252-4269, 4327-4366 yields 2.0 Angstrom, 4.01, 4.12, 4.06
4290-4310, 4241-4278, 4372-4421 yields -0.5 Angstrom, 3.96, 3.8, 3.91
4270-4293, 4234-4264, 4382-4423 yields 0.3 Angstrom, 3.99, 3.87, 3.96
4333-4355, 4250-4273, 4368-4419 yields -1.1 Angstrom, 3.95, 3.81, 3.86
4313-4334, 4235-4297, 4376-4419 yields 0.0 Angstrom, 3.96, 3.88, 3.93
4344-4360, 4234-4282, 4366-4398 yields -0.4 Angstrom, 3.95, 3.83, 3.86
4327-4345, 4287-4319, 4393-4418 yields -0.8 Angstrom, 4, 3.82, 3.94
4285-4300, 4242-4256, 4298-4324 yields -0.1 Angstrom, 4.07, 3.94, 3.98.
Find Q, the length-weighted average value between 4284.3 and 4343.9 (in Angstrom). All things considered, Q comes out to 4.01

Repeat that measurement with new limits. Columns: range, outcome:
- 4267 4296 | 3.92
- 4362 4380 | 3.89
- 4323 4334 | 3.96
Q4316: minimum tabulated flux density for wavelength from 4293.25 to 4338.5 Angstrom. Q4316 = 3.47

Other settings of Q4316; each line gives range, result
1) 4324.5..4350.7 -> 3.6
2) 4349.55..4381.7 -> 2.72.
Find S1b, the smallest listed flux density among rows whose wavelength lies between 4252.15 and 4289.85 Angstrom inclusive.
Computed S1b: 3.49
